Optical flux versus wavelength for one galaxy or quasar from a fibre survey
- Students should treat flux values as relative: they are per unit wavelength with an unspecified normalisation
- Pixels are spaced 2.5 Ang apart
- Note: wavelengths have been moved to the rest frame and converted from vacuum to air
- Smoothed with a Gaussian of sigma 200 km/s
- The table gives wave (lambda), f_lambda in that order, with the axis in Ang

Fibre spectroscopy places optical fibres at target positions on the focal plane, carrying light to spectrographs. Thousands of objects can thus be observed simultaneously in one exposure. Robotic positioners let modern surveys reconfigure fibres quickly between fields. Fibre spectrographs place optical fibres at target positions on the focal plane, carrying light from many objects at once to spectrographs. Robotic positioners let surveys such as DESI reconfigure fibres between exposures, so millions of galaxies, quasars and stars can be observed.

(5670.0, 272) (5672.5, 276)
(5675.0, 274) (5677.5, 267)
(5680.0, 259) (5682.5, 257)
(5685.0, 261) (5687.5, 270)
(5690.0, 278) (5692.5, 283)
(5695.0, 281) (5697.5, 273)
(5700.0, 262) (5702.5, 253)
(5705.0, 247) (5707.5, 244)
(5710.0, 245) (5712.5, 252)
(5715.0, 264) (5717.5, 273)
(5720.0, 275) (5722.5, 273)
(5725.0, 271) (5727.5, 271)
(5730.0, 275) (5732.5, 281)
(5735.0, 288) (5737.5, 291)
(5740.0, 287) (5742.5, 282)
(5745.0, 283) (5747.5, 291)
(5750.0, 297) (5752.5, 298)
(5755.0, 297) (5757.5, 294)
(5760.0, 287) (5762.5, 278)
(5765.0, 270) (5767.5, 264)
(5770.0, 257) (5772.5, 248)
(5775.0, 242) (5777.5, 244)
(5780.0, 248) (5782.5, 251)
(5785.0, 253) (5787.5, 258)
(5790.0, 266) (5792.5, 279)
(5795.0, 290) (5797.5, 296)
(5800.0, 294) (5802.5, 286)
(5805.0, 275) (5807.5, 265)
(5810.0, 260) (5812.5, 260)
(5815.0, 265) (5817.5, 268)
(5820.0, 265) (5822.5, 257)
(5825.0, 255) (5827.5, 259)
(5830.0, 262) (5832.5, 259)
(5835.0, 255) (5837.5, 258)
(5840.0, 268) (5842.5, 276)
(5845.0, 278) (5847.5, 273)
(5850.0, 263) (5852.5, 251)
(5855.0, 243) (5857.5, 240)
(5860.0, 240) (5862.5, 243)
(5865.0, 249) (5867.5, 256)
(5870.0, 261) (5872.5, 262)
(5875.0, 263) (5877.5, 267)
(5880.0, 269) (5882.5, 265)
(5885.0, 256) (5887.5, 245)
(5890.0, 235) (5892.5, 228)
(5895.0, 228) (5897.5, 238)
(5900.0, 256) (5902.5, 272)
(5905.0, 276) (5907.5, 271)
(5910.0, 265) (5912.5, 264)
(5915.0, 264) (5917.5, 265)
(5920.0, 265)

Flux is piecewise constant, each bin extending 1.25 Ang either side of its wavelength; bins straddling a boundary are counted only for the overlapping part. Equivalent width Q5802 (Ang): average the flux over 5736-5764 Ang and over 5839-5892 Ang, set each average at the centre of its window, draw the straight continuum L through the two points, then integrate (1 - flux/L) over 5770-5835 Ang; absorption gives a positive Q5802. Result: 2.5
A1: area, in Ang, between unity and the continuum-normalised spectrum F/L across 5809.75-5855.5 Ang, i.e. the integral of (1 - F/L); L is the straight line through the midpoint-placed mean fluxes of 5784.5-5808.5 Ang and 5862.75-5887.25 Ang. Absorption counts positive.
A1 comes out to 1.1 Ang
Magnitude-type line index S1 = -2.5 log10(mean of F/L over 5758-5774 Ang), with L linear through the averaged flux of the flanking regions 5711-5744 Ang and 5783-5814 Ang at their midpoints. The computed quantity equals 0.02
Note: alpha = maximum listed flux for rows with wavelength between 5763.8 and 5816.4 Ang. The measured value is 296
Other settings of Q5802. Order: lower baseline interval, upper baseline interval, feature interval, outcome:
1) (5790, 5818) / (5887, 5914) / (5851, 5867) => 1.1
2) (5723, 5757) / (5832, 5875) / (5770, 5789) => 1.8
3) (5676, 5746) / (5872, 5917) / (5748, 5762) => -1.4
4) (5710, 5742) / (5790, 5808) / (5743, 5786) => 1.2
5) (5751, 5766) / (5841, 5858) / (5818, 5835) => 0.5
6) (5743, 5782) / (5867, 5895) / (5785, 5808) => -0.9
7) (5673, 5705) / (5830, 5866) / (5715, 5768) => -3.6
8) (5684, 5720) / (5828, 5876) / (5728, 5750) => -1.9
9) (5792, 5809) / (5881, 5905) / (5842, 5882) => 0.3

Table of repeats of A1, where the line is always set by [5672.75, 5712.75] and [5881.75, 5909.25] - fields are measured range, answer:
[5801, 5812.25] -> -0.61 Ang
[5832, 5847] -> -0.67 Ang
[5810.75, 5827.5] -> -0.34 Ang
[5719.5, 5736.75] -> -1.01 Ang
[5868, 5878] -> -0.37 Ang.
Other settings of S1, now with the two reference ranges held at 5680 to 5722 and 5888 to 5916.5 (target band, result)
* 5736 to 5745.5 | -0.096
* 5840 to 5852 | -0.057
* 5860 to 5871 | 0.022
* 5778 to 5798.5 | -0.029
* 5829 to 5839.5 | -0.007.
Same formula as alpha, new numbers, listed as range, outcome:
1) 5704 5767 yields 298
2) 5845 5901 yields 278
